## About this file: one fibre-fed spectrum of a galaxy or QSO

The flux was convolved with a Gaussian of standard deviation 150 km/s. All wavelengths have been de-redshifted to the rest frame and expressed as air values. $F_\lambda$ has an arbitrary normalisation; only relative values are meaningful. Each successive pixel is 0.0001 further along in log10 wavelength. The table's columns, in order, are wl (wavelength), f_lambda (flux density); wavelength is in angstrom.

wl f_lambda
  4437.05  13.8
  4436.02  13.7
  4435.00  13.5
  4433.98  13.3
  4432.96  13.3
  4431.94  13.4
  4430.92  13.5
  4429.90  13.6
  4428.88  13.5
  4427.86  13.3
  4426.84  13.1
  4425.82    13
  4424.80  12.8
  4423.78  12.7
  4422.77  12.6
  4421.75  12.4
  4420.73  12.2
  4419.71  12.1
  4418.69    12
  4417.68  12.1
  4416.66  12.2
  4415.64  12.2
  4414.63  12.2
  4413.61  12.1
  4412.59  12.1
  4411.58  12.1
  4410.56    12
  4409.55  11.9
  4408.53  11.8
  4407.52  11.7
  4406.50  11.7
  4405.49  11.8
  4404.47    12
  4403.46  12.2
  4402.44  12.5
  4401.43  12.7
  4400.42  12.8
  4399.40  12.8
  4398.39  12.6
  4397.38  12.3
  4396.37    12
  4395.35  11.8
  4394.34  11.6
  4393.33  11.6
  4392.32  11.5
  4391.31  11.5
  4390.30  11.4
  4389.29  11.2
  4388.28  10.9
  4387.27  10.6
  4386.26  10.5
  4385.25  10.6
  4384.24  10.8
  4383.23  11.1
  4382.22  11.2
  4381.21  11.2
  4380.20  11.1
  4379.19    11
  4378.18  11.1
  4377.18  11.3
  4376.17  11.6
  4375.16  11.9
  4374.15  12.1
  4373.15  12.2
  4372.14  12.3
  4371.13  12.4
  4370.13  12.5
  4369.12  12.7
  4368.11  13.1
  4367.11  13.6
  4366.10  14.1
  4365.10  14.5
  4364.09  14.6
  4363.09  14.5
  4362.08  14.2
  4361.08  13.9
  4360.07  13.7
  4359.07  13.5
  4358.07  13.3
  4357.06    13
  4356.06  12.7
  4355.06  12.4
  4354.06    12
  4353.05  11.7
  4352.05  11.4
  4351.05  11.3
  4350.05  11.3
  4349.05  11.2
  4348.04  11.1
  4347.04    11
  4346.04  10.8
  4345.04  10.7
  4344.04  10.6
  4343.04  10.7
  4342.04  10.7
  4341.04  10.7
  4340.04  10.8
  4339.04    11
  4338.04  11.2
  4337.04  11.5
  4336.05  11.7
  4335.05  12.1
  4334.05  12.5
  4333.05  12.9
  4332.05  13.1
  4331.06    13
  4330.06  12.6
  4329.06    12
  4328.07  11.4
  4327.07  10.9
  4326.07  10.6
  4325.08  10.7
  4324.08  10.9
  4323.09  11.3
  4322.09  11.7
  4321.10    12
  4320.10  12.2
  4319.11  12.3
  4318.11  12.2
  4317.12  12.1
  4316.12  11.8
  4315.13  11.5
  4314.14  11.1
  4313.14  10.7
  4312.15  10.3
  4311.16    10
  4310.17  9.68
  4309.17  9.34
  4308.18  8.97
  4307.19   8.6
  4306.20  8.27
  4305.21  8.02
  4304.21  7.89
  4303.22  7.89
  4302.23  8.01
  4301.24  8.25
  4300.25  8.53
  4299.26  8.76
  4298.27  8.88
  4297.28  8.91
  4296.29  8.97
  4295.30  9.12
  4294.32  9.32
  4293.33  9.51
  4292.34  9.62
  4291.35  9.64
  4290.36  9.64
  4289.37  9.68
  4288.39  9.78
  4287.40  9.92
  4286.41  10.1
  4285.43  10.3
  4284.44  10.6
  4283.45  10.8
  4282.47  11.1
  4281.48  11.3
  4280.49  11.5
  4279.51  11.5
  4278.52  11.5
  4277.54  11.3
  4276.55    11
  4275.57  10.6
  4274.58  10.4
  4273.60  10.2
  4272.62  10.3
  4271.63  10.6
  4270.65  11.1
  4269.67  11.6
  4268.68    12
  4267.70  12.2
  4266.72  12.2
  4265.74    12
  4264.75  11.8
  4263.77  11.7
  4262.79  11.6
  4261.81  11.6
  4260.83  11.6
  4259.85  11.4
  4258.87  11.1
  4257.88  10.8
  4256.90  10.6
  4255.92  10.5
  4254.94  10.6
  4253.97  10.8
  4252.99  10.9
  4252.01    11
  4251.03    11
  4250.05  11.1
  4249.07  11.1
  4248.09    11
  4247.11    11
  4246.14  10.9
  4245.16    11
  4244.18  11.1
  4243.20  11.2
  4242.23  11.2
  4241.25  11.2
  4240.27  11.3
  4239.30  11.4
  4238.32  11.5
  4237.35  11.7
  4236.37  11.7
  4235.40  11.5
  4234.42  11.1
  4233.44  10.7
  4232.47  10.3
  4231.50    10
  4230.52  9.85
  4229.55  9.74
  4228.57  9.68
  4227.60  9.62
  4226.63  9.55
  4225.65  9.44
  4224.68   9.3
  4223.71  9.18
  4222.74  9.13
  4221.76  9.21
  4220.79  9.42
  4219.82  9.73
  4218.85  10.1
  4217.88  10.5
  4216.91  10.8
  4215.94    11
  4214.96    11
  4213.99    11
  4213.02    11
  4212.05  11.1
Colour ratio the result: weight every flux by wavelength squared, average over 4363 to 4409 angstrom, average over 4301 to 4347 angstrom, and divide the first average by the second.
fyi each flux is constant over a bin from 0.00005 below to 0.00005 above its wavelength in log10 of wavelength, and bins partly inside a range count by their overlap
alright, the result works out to 1.14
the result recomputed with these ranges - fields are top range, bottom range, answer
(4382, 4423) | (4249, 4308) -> 1.21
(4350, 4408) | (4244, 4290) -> 1.16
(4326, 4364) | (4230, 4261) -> 1.14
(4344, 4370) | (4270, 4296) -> 1.26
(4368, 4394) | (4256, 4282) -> 1.07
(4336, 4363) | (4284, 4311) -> 1.33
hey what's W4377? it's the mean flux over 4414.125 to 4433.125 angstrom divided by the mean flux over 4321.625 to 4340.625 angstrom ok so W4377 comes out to 1.09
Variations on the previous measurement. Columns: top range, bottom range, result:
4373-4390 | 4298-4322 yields 1.13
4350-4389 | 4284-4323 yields 1.24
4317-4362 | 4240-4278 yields 1.06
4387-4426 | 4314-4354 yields 1.05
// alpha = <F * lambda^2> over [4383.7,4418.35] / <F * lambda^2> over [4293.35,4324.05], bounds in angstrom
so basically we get 1.25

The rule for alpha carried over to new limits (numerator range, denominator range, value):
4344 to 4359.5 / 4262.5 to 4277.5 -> 1.08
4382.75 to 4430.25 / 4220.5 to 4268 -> 1.20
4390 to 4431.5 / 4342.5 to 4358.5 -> 1.09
